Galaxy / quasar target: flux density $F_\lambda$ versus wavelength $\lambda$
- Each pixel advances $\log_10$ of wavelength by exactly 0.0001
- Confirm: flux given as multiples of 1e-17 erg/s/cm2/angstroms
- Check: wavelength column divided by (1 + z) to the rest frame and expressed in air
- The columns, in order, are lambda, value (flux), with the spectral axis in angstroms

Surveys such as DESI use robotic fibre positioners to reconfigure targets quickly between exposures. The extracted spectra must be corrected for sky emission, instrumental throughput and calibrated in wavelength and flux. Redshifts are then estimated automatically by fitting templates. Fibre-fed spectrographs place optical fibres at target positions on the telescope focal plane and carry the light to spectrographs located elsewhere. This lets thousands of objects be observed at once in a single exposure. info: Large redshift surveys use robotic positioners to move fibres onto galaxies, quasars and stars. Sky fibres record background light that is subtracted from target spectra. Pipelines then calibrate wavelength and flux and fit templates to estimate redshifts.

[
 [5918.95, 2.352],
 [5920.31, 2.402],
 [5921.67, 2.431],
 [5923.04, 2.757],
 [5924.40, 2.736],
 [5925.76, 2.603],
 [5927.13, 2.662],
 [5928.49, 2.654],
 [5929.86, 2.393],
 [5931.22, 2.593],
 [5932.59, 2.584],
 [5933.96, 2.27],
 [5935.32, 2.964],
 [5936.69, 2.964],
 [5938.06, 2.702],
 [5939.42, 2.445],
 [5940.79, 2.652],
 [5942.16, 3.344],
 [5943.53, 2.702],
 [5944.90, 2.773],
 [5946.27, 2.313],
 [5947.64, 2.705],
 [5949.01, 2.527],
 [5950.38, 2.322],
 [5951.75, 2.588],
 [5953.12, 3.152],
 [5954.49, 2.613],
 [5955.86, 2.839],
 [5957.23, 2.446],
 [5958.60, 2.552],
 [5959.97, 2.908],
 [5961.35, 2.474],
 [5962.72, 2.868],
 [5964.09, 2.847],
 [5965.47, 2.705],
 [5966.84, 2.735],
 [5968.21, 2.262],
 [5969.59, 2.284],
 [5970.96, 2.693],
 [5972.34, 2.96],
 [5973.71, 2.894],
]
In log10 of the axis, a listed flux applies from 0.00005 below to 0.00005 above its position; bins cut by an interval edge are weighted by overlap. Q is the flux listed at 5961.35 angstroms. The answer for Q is 2.474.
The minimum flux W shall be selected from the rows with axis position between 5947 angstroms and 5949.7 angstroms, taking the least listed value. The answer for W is 2.527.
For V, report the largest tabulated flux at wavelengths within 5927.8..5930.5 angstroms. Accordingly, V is 2.654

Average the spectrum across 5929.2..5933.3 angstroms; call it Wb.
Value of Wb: 2.52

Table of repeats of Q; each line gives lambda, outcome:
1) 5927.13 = 2.662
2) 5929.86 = 2.393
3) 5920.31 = 2.402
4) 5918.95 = 2.352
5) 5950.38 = 2.322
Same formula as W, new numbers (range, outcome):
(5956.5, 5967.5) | 2.446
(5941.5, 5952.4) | 2.313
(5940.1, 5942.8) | 2.652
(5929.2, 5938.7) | 2.27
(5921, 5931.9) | 2.393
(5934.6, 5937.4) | 2.964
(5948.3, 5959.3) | 2.322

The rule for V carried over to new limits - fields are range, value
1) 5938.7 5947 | 3.344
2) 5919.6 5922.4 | 2.431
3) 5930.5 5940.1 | 2.964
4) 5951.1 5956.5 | 3.152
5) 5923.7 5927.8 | 2.736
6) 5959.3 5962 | 2.908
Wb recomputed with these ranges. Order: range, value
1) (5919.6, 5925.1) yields 2.58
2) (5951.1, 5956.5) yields 2.8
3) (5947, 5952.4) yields 2.53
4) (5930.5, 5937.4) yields 2.67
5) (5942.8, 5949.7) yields 2.61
